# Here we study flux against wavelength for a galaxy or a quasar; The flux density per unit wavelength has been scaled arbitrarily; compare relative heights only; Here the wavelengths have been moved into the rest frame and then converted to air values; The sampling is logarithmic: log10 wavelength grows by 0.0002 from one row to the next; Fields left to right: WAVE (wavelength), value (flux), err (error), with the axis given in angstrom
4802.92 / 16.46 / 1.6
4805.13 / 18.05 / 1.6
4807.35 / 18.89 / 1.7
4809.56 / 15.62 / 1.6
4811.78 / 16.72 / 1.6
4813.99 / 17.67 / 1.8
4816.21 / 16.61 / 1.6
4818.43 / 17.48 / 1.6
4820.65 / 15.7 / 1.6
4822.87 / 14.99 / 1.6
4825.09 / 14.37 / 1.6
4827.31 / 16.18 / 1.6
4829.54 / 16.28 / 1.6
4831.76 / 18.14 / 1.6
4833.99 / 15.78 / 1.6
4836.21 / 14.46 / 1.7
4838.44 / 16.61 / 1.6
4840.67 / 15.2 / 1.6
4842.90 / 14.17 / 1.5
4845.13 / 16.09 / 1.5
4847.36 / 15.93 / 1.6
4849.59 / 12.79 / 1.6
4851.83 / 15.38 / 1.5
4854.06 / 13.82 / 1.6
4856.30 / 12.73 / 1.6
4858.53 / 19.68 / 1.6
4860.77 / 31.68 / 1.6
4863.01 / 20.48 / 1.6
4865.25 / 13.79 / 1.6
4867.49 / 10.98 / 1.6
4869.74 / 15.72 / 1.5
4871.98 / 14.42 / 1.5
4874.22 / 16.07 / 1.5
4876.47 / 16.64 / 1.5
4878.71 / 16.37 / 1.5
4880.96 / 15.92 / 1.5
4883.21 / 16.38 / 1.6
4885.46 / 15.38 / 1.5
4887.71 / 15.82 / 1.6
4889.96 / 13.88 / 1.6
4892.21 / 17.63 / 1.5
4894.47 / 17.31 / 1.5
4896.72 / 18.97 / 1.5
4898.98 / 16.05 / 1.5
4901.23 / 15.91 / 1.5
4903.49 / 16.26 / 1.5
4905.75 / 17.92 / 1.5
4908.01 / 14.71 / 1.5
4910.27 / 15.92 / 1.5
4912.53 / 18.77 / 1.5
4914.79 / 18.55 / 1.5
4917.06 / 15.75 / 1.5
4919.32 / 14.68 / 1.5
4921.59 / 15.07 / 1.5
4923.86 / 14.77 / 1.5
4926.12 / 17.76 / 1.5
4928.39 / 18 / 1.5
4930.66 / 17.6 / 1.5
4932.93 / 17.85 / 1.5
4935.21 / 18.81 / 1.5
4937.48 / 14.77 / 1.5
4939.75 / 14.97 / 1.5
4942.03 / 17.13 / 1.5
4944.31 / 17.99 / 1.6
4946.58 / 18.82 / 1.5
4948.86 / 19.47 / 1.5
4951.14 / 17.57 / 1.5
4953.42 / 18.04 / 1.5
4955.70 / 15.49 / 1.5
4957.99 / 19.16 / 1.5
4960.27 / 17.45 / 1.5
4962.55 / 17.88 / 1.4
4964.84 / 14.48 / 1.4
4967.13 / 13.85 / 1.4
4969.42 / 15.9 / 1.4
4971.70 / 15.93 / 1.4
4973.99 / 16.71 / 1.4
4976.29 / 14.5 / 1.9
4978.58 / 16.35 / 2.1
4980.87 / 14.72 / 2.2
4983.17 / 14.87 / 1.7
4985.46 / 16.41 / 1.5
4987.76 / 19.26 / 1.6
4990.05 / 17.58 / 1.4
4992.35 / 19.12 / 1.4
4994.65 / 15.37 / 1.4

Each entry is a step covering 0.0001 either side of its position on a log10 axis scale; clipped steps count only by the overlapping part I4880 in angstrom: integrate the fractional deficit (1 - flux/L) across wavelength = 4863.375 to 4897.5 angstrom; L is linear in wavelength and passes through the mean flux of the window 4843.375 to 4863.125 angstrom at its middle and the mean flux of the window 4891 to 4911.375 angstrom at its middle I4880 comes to 2.5 angstrom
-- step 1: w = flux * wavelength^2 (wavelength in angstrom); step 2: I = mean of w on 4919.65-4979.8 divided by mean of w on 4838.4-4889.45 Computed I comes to 1.1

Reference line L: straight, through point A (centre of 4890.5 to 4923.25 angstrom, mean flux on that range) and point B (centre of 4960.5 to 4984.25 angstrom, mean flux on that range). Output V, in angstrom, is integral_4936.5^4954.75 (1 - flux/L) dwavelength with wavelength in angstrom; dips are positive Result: -1.5 angstrom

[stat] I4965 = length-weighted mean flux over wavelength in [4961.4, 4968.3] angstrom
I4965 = 15.4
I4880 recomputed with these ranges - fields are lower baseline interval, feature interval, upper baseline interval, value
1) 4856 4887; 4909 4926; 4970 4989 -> 0.3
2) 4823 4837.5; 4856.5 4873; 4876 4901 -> -1.7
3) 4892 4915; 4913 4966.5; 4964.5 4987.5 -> -2.5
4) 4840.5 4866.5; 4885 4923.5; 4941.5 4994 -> 1.1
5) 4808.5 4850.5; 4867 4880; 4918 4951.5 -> 0.9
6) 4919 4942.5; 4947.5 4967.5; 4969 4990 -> -1.0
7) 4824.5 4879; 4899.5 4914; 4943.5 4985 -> -0.2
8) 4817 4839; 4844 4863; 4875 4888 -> -1.7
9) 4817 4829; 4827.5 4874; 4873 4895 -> -0.8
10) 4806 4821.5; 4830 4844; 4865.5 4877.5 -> 0.3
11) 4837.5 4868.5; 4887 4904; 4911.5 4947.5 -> 0.2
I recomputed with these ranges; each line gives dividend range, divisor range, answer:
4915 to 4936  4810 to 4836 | 1.07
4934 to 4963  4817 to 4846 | 1.16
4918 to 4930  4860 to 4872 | 0.93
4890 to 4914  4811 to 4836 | 1.07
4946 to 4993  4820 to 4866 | 1.08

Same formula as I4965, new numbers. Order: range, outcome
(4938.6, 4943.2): 16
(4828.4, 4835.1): 16.7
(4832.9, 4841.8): 15.5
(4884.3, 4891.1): 15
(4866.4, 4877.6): 14.8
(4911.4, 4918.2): 17.7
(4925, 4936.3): 18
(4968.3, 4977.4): 15.8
